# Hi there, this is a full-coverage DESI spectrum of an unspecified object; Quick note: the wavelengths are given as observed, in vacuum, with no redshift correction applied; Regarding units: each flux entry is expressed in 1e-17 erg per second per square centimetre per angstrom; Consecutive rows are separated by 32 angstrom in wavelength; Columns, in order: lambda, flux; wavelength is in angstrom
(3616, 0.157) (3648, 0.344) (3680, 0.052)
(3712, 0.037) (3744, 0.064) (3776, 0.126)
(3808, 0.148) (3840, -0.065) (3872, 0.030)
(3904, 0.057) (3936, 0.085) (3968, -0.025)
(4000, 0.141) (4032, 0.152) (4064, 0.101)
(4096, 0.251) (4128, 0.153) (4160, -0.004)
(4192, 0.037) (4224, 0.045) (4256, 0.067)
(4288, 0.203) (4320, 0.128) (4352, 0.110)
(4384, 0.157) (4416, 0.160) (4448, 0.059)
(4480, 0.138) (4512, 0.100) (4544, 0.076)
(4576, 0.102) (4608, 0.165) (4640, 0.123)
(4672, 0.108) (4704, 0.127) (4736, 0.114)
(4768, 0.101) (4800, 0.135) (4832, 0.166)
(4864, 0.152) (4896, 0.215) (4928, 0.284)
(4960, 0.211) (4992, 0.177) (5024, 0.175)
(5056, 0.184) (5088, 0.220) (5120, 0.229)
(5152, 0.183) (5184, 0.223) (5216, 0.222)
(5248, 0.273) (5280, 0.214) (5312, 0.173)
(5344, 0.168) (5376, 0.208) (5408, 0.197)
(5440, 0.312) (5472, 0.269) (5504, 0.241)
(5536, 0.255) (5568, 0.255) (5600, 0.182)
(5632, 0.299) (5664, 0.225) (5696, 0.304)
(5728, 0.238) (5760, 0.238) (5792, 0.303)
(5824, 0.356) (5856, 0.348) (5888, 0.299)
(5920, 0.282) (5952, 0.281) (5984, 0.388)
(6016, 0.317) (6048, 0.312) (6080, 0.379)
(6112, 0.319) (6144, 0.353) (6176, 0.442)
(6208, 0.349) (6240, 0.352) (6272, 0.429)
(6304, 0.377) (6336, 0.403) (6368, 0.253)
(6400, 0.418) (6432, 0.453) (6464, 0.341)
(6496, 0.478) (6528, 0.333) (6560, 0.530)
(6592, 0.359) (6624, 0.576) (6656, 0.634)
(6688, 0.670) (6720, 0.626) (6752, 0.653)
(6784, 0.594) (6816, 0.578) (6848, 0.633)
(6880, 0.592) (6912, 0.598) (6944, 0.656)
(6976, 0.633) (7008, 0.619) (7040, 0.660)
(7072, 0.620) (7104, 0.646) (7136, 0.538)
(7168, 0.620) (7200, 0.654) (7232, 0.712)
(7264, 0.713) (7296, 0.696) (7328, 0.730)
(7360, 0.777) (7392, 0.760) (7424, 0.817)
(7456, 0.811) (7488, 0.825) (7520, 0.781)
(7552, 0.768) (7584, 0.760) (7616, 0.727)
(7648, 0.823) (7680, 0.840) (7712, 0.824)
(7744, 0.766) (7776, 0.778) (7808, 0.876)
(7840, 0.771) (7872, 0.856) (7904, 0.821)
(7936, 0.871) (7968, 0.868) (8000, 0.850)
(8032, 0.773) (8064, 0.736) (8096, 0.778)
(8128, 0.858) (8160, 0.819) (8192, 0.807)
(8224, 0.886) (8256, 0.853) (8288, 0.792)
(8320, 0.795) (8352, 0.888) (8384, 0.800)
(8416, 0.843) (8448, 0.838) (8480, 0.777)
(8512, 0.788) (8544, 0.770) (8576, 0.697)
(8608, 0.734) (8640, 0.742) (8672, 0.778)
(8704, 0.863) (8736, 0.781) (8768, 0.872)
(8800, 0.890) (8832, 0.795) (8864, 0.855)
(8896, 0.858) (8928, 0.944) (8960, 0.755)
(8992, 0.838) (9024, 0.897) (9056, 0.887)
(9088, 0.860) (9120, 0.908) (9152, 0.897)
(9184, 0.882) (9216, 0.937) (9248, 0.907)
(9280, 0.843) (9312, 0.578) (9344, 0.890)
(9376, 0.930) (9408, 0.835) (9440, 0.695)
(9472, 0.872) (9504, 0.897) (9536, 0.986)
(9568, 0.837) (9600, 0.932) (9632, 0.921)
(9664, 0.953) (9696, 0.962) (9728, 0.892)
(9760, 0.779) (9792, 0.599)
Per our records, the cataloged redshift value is 0.66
